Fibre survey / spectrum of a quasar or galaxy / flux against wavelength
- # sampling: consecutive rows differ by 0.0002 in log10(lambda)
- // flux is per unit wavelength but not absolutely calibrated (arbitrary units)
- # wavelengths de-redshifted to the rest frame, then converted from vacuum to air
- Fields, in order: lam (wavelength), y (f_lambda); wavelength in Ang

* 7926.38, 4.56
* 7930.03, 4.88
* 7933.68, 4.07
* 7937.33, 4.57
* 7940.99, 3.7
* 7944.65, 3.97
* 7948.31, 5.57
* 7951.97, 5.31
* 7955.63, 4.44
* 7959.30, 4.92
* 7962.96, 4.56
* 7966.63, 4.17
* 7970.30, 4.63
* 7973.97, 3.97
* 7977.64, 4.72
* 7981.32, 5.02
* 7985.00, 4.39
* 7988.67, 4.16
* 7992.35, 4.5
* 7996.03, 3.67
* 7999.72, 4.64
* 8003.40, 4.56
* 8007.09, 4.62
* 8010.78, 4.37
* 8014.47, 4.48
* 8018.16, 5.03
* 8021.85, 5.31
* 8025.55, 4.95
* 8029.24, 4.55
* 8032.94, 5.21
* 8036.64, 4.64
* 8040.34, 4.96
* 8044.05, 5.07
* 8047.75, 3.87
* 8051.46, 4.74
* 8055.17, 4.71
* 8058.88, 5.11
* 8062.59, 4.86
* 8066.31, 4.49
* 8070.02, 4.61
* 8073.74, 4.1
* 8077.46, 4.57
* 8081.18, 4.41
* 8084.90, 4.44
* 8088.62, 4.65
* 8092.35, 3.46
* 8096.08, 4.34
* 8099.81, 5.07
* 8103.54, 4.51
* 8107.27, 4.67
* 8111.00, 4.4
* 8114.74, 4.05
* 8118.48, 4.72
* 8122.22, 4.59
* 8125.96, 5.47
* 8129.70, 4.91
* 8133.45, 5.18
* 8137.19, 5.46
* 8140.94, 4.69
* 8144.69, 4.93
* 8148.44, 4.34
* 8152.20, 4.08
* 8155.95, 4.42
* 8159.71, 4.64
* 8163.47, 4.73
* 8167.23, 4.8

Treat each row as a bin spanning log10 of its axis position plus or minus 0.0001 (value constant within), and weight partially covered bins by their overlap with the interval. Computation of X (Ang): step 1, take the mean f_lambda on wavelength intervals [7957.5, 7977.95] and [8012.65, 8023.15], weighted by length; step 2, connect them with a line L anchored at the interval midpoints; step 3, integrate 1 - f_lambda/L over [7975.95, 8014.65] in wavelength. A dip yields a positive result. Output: 2.1 Ang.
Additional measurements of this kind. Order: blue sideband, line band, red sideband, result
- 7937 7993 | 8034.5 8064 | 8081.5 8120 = -1.8 Ang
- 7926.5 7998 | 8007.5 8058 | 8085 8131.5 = -2.7 Ang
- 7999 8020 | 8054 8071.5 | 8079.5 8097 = -1.6 Ang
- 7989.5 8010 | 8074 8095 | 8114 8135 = 1.8 Ang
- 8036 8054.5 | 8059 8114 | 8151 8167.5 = 1.6 Ang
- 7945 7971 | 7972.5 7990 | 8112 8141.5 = 1.1 Ang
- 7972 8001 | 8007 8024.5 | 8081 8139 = -1.3 Ang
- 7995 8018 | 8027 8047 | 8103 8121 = -1.6 Ang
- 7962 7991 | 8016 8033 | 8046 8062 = -1.6 Ang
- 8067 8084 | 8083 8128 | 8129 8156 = 0.5 Ang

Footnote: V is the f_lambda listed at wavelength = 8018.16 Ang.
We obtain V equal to 5.03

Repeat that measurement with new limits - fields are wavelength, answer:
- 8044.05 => 5.07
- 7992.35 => 4.5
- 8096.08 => 4.34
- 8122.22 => 4.59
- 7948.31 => 5.57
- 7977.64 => 4.72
